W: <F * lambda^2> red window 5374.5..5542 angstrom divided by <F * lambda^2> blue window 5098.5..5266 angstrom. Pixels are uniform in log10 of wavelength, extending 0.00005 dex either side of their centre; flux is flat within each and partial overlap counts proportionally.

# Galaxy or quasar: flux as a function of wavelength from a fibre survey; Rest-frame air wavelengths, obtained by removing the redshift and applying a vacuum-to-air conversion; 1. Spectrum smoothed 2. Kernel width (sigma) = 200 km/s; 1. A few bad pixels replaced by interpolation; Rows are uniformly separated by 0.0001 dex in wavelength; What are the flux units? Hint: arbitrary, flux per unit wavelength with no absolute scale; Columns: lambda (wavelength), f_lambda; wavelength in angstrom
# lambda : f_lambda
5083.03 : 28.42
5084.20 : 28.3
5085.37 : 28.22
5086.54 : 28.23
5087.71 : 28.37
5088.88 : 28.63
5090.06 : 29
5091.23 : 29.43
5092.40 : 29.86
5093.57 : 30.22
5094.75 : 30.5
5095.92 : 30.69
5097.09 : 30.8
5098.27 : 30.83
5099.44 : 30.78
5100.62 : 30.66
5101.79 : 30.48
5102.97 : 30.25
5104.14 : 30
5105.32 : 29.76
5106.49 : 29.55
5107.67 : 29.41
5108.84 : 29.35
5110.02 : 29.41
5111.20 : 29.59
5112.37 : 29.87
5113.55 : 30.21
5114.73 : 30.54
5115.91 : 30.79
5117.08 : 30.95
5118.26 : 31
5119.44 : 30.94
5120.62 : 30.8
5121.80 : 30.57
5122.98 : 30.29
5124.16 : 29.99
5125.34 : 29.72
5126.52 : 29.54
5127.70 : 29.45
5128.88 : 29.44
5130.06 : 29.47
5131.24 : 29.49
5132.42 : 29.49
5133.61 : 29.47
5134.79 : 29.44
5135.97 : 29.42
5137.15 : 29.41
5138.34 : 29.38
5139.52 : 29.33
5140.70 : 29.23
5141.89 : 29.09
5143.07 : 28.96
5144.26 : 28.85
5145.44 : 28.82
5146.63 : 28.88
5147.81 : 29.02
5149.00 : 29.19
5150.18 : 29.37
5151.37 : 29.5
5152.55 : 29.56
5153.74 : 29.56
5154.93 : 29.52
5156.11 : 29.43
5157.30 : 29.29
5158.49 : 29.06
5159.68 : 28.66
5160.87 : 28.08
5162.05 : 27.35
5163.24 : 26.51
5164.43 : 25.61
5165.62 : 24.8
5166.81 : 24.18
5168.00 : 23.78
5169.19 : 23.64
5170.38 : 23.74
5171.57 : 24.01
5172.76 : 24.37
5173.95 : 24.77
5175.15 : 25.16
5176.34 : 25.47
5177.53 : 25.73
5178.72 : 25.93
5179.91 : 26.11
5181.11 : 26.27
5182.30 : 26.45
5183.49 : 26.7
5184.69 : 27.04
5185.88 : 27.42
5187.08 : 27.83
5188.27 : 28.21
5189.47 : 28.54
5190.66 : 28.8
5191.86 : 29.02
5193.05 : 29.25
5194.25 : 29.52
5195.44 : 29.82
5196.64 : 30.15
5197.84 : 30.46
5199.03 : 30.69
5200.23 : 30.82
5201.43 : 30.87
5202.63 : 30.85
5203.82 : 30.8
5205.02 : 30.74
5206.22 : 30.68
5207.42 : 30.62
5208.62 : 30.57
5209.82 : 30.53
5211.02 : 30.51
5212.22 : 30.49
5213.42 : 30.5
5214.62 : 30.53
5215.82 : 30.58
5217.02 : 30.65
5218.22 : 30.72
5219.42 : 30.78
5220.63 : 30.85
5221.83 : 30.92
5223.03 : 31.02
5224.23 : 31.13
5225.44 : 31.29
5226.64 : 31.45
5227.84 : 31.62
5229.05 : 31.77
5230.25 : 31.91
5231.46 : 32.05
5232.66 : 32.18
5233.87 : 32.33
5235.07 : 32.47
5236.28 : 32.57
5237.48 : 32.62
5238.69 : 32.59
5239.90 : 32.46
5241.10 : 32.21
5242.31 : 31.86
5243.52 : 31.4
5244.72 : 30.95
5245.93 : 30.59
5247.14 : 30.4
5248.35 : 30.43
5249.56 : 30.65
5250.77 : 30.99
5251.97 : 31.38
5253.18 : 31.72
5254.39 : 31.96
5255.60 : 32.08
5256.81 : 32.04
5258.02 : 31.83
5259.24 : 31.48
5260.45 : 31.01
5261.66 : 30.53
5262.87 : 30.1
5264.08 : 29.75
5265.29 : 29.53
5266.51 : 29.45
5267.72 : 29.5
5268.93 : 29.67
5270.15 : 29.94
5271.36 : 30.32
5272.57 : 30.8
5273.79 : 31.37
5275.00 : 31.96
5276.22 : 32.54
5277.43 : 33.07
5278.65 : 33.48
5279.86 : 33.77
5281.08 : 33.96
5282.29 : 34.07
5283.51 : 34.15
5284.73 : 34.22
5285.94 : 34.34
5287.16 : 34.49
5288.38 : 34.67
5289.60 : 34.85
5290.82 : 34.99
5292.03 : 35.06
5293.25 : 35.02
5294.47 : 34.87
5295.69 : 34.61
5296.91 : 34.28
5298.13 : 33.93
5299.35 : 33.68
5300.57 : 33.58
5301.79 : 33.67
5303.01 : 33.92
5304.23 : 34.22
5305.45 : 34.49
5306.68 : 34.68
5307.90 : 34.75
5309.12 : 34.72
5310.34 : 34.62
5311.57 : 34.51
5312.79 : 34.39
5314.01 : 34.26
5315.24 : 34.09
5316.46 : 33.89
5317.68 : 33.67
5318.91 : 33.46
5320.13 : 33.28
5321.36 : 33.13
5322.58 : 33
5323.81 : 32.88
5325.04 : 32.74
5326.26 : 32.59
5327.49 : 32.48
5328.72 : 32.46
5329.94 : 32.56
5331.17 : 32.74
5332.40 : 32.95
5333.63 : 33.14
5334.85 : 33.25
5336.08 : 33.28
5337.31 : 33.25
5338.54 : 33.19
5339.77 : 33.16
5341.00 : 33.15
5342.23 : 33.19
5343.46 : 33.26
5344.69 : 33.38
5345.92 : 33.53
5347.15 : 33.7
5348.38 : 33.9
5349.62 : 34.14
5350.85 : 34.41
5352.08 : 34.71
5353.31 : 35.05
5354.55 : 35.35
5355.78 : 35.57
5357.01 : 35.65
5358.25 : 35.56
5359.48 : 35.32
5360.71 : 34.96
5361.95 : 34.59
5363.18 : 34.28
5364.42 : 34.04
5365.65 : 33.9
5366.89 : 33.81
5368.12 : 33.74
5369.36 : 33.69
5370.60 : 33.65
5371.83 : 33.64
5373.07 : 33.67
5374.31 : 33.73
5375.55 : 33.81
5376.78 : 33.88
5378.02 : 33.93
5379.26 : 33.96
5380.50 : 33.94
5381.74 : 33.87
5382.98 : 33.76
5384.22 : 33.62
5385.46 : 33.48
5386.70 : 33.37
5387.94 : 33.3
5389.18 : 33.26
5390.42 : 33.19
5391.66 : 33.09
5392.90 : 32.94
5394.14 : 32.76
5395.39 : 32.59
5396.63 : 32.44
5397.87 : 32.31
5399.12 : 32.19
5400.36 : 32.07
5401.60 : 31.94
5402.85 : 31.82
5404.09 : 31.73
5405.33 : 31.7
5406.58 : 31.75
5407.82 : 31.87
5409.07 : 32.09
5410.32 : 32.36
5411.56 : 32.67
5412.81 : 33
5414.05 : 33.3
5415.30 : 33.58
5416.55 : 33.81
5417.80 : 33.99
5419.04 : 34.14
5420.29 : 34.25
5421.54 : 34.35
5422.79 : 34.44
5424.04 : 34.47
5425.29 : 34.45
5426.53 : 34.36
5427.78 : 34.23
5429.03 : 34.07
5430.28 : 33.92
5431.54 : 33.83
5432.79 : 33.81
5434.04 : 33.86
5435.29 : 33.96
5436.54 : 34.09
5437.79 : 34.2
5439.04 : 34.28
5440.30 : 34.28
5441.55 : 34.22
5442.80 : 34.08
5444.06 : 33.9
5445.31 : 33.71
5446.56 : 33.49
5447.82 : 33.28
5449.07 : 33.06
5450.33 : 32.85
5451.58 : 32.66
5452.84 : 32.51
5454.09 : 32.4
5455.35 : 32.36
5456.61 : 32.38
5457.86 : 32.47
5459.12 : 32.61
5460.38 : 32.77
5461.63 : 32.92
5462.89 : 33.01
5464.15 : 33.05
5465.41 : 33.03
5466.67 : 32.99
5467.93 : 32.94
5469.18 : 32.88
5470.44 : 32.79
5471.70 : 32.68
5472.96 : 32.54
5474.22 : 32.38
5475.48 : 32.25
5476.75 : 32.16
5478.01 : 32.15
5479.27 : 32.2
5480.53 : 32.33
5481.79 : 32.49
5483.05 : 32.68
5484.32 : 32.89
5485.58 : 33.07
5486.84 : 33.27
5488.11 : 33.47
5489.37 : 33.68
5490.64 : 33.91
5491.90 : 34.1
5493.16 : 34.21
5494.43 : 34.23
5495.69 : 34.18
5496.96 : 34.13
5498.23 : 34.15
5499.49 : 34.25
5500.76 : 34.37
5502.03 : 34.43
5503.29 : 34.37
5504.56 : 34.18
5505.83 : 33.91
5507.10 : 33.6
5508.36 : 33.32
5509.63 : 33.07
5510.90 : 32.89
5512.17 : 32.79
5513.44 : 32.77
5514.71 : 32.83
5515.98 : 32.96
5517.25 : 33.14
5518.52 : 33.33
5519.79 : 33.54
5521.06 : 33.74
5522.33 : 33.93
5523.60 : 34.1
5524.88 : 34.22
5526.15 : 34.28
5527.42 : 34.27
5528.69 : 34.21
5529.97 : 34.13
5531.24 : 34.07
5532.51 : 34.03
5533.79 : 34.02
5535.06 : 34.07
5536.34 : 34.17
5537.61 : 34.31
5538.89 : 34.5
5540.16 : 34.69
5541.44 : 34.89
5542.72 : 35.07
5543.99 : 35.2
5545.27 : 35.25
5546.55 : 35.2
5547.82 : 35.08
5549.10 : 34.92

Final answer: 1.25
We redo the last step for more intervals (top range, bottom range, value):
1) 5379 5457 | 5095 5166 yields 1.26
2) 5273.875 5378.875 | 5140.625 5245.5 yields 1.22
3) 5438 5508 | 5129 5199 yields 1.34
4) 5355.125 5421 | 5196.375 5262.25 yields 1.14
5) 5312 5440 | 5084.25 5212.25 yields 1.27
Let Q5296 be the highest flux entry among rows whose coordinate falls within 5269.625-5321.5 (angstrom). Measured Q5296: 35.06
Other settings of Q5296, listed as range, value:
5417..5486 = 34.47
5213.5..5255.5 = 32.62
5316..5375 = 35.65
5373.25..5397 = 33.96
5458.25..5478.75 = 33.05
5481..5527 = 34.43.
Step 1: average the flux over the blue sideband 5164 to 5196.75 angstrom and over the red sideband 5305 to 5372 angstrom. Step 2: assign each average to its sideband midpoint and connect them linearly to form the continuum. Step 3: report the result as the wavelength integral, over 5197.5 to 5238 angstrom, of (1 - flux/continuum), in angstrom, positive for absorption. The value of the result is -4.21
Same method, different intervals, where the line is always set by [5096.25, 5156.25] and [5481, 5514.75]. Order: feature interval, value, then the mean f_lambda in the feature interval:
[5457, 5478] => 0.4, 32.7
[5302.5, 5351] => -2.6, 33.5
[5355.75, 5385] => -1.7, 34.2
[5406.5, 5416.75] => 0.0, 32.7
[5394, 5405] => 0.1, 32.2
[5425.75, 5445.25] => -0.7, 34.1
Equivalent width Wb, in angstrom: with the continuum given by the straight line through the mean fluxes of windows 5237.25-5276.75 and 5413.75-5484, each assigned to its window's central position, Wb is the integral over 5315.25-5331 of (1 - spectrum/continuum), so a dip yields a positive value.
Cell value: -0.6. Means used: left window 31.1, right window 33.3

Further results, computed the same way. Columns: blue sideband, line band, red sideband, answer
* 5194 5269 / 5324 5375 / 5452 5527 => -2.77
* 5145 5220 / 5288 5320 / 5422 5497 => -3.97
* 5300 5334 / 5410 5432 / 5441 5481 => -0.54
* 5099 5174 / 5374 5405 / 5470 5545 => -0.92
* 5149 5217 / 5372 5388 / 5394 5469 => -0.78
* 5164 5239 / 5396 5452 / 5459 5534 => -1.77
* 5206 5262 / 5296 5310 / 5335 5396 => -0.66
